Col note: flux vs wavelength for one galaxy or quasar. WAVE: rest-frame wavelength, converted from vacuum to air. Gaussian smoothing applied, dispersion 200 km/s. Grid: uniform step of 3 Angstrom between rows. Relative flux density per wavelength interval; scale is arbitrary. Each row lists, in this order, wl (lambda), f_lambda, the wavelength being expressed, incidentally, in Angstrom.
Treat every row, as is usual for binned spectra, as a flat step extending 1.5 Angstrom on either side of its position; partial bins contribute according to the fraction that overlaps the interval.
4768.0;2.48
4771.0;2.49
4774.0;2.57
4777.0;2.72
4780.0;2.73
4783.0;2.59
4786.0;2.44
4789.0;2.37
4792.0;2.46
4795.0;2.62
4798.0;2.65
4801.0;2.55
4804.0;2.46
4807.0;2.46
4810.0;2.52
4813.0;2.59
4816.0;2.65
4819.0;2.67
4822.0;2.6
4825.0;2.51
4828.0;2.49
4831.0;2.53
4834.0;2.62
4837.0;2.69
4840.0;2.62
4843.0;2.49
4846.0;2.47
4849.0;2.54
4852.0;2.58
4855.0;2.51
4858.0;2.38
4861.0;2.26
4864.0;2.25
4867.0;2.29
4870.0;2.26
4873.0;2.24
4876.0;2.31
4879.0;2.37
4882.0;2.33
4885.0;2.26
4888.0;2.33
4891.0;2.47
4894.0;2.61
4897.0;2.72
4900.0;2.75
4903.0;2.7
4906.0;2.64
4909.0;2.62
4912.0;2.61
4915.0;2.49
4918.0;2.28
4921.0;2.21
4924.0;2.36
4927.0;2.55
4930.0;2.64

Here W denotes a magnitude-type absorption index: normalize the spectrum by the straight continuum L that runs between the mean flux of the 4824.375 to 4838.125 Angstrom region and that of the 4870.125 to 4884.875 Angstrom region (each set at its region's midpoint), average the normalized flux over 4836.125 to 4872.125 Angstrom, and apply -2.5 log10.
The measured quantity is 0.00 mag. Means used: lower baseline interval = 2.57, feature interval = 2.44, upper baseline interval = 2.3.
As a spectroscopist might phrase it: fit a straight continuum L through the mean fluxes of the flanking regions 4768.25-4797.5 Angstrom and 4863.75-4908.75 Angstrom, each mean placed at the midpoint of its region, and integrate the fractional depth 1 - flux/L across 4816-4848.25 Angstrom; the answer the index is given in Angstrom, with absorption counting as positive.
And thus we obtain -0.9 Angstrom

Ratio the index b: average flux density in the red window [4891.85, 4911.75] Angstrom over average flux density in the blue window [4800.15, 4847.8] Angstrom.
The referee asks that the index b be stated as 1.0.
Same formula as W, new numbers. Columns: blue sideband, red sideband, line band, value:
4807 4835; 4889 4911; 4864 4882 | 0.142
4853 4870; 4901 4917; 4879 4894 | 0.046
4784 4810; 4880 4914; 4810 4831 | -0.027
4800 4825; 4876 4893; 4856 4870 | 0.054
